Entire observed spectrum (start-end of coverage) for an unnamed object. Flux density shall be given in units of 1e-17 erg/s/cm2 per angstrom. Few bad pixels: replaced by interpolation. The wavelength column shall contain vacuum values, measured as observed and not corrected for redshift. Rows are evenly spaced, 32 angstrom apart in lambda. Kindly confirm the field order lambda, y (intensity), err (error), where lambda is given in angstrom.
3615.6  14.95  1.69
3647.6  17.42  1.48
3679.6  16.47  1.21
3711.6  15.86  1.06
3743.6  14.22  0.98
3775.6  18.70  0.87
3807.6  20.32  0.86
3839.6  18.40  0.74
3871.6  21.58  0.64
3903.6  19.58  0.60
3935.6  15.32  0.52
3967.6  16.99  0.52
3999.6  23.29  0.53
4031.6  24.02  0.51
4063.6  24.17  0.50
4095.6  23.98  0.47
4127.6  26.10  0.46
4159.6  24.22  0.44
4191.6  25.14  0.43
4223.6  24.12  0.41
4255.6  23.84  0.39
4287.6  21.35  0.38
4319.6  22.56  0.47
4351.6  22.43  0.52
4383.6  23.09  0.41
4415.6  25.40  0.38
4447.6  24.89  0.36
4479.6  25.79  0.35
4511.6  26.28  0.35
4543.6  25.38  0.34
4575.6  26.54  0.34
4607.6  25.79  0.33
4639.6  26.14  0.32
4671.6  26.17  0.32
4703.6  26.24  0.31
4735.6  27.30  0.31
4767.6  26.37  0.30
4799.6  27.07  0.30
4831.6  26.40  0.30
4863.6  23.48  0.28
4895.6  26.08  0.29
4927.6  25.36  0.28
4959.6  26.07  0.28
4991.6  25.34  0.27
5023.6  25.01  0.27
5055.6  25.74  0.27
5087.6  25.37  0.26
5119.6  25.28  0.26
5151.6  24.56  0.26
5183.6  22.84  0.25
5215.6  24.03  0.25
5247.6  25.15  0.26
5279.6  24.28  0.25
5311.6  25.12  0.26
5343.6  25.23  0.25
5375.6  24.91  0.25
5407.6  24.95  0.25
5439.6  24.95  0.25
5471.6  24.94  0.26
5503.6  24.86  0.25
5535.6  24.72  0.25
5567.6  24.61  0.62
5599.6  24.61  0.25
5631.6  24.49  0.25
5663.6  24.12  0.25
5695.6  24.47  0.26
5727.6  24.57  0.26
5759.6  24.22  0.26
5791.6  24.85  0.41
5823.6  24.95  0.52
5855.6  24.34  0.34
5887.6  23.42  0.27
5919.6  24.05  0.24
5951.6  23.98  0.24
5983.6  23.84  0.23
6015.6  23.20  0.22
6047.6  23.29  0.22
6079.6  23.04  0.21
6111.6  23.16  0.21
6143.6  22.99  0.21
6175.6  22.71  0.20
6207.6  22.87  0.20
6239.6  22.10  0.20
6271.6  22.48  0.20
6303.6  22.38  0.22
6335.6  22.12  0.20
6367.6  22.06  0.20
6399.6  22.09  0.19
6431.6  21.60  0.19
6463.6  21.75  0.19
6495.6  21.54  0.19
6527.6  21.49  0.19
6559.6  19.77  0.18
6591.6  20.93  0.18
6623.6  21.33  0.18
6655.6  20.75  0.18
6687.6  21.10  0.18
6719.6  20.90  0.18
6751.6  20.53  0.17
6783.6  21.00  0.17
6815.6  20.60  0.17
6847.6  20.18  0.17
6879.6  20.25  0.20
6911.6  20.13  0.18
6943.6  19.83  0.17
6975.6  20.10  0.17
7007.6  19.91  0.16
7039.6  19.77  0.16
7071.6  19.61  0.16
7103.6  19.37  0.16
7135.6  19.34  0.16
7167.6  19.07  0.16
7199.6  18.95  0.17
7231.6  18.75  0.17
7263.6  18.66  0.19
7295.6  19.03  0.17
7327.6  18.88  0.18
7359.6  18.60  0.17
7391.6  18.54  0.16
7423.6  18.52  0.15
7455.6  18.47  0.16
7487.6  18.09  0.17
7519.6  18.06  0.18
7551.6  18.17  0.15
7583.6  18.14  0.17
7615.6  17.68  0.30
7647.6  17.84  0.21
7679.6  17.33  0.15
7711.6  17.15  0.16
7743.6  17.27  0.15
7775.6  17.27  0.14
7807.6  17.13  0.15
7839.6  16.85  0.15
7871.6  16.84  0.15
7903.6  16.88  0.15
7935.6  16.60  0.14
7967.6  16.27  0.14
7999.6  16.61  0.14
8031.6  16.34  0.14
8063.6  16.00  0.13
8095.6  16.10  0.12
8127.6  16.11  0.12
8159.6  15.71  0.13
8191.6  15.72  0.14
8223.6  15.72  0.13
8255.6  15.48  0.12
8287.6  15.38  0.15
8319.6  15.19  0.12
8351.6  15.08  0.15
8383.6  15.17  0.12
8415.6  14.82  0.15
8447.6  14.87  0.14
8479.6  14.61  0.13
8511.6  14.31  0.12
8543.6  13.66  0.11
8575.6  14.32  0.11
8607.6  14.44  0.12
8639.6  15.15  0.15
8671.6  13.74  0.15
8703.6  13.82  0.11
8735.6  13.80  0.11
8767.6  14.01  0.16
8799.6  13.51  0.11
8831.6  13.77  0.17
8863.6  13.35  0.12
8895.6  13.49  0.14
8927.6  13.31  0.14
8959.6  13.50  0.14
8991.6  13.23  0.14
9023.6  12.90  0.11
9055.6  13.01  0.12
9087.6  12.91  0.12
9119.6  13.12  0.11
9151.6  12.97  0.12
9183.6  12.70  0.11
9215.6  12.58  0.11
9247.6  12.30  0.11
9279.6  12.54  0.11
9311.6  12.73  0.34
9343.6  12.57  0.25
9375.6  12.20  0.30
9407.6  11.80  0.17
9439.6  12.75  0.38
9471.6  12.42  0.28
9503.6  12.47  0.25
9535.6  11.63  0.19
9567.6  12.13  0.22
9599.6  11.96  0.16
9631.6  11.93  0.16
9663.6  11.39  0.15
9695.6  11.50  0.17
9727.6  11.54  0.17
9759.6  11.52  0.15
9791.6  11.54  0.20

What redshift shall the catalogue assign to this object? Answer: 0.000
